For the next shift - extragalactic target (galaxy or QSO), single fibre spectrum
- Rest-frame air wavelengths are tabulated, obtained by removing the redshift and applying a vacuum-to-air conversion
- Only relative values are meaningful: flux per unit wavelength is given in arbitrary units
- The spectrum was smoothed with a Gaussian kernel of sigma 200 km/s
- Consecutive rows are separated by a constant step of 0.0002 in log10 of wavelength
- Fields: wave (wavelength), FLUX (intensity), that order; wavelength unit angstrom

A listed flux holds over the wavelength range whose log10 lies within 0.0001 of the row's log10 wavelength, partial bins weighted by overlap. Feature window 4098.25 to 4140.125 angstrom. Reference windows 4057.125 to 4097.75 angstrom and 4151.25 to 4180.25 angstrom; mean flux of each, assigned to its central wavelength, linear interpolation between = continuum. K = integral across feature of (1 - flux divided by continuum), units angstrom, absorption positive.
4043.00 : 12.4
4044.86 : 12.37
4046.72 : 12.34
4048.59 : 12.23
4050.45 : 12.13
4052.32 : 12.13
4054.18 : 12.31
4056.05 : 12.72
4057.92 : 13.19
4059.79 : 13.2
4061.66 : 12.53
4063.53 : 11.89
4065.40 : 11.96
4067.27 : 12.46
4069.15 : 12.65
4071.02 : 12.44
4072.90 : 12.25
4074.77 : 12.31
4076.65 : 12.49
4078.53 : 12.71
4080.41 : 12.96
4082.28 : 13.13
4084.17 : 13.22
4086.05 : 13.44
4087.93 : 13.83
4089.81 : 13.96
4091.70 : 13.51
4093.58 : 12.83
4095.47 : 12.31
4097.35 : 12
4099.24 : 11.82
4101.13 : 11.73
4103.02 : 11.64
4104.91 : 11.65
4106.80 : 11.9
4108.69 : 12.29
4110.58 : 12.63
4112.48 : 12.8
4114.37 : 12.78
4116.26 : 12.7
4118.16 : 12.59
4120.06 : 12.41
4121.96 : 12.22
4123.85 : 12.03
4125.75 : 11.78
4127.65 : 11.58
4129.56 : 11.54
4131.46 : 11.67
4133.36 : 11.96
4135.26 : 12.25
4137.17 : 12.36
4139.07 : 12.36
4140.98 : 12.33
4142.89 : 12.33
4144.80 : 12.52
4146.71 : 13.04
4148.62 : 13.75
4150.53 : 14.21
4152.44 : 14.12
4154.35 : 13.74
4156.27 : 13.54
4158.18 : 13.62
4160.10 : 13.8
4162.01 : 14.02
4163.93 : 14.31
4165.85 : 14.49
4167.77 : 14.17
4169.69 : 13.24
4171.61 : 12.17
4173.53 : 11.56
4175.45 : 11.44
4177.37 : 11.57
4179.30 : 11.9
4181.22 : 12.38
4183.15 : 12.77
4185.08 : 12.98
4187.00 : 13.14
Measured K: 2.8 angstrom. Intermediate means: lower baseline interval 12.8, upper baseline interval 13.2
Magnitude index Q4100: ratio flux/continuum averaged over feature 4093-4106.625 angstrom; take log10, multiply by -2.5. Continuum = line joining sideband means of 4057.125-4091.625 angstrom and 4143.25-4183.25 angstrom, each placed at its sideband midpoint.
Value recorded 0.08 mag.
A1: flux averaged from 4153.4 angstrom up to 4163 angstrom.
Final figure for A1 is 13.7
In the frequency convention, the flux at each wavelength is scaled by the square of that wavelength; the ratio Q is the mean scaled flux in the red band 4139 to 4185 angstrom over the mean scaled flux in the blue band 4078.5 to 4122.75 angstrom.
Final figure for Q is 1.1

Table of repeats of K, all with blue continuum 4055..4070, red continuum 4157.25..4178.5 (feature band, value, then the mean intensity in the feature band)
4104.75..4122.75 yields 0.6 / 12.4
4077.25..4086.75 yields -0.3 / 13.1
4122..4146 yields 1.6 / 12.1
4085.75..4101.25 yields -0.2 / 12.9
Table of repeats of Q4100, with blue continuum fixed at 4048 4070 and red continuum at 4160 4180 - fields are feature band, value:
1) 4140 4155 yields -0.033 mag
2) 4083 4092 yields -0.082 mag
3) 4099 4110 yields 0.070 mag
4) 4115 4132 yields 0.058 mag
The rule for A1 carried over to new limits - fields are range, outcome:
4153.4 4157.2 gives 13.6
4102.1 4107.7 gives 11.7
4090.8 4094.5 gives 13.2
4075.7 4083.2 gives 12.8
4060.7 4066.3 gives 12.1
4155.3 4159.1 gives 13.6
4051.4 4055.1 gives 12.2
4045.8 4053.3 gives 12.2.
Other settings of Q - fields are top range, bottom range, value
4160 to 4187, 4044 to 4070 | 1.10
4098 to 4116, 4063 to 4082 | 0.99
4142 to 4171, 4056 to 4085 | 1.13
